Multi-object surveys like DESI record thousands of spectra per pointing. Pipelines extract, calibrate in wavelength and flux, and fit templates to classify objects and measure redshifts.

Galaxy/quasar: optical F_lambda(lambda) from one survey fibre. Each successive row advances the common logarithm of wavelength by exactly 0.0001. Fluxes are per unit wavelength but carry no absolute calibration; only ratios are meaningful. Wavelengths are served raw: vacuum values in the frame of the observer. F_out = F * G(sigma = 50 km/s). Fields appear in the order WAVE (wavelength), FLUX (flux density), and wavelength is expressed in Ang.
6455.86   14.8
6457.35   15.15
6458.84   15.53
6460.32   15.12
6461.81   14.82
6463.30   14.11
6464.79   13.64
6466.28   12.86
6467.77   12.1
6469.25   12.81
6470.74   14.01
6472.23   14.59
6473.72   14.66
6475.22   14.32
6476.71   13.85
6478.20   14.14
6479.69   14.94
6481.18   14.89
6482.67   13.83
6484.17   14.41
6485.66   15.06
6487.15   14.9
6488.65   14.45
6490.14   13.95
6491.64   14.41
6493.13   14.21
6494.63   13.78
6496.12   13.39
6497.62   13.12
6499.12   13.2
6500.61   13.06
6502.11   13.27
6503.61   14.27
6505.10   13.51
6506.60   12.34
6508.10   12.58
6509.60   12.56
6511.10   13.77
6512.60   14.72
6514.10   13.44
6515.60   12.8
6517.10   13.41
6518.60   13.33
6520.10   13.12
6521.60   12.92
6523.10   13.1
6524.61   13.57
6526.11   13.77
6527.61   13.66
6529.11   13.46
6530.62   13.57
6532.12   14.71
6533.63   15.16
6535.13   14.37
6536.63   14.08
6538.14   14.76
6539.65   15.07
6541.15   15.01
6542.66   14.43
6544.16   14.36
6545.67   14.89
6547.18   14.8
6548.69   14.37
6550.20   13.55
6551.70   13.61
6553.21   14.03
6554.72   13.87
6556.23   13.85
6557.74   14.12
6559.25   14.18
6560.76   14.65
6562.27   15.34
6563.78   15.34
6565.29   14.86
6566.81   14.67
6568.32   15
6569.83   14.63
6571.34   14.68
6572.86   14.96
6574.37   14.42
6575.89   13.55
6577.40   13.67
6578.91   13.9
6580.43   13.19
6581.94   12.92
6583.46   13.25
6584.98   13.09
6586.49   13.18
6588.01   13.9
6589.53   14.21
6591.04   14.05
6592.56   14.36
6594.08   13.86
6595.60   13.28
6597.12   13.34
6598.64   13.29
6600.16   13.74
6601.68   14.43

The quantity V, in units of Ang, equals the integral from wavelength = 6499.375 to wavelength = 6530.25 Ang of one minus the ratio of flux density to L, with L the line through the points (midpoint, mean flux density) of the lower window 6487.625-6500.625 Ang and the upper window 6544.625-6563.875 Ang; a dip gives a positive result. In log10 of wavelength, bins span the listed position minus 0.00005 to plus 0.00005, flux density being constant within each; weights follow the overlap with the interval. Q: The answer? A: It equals 1.4 Ang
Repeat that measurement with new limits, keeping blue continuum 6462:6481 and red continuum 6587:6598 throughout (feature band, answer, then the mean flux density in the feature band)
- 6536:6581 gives -1.80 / 14.4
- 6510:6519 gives 0.21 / 13.5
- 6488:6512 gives 0.67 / 13.5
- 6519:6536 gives 0.13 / 13.8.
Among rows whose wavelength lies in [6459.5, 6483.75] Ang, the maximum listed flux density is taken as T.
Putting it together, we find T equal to 15.12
